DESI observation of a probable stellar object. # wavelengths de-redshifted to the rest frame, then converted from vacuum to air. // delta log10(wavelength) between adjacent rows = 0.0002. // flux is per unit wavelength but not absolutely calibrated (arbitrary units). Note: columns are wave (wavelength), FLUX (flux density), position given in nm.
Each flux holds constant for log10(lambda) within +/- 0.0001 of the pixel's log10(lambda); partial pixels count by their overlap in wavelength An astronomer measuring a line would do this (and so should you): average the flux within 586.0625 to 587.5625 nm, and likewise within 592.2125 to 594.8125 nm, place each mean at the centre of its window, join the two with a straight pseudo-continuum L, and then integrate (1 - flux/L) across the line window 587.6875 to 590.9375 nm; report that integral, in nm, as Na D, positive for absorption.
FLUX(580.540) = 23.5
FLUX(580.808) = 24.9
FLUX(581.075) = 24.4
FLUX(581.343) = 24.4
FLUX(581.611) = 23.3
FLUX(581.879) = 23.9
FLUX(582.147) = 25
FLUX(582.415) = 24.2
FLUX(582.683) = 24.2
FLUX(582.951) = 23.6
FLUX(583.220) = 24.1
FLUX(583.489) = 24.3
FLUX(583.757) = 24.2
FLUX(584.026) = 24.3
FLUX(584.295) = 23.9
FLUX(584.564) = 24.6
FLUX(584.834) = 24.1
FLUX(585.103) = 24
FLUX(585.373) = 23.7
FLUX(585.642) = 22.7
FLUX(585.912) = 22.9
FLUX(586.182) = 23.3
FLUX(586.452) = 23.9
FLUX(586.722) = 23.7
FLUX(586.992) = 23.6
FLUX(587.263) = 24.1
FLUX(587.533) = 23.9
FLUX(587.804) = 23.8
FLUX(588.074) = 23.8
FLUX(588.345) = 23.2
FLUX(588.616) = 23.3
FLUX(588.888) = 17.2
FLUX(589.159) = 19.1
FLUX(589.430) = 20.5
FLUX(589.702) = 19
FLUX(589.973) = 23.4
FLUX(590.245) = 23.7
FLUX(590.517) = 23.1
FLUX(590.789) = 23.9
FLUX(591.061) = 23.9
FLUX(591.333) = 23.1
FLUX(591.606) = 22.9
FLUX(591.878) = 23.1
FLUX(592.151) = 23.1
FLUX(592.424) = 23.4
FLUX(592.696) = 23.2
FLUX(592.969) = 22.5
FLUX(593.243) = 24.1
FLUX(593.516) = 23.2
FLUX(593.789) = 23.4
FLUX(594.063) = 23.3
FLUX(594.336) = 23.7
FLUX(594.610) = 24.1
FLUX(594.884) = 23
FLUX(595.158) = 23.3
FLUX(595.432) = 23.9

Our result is 0.22 nm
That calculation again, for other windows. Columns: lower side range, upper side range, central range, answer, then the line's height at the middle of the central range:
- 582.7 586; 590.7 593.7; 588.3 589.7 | 0.19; 23.5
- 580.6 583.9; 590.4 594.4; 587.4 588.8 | 0.02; 23.7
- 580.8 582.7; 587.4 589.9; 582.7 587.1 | -0.15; 23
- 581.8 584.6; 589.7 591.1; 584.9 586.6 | 0.03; 23.8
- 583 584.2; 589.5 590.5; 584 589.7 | 0.05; 23.1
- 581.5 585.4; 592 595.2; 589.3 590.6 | 0.09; 23.6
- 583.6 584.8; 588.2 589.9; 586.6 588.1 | -0.14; 21.8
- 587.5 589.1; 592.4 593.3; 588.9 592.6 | 0.08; 22.8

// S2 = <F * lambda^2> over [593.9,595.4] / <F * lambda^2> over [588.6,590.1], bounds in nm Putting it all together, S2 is 1.2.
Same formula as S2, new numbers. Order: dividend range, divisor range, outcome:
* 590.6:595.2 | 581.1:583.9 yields 1.00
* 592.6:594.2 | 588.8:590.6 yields 1.13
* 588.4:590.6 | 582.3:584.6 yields 0.90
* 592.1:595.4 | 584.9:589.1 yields 1.04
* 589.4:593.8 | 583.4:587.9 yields 0.98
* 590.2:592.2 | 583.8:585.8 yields 1.00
